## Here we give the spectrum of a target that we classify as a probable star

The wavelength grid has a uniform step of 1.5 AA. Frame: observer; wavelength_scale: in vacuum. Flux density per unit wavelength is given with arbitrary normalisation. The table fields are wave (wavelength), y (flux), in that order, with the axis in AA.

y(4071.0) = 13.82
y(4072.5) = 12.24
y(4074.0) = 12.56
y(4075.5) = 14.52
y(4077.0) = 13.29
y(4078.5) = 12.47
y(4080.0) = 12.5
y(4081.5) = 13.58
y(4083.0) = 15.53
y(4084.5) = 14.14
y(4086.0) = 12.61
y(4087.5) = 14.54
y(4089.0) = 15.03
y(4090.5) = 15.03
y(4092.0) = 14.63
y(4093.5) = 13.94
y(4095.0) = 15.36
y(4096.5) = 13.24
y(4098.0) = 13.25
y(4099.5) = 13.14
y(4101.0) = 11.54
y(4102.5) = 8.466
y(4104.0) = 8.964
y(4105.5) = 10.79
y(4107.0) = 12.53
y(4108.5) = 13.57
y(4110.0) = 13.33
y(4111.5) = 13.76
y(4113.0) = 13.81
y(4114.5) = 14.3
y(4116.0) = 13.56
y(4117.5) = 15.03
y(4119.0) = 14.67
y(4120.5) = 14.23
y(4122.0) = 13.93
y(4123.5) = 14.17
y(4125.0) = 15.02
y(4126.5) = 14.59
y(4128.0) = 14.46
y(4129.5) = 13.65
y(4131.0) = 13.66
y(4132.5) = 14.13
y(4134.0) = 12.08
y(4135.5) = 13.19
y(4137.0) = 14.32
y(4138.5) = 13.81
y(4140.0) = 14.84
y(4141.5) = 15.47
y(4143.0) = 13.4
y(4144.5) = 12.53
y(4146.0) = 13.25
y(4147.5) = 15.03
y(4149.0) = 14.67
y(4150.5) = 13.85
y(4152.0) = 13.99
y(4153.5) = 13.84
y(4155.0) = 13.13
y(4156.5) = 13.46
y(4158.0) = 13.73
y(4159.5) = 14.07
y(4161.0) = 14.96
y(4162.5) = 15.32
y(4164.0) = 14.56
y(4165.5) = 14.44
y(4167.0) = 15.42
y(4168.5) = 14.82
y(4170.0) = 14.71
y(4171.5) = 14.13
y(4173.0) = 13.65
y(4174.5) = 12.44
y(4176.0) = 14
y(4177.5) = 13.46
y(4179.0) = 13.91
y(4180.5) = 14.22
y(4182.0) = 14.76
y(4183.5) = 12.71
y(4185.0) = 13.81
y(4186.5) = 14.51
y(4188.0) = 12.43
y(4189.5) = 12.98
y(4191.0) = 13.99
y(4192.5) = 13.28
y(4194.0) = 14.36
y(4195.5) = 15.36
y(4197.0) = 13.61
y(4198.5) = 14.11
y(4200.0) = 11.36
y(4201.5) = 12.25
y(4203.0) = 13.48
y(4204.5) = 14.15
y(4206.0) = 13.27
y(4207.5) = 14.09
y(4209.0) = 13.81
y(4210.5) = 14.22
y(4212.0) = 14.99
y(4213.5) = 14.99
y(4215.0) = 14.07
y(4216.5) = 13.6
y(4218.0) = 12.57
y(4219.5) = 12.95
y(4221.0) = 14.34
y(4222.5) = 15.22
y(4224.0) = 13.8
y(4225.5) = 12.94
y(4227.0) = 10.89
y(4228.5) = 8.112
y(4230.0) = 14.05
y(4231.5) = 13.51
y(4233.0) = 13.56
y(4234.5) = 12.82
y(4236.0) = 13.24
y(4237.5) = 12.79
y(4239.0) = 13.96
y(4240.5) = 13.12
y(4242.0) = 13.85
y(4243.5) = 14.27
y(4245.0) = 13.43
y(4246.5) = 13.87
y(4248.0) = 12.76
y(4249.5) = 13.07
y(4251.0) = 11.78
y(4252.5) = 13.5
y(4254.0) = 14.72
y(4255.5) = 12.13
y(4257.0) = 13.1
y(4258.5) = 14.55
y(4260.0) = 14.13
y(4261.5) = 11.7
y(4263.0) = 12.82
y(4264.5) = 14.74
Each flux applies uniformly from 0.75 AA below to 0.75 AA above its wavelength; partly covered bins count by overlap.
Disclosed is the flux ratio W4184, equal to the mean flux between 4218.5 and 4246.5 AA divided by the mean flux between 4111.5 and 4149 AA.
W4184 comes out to 0.9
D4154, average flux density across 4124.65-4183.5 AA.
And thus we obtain 14.1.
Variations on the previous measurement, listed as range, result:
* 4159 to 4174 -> 14.6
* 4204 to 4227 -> 13.8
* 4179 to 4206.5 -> 13.6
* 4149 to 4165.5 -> 14.1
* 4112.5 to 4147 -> 14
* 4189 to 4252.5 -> 13.4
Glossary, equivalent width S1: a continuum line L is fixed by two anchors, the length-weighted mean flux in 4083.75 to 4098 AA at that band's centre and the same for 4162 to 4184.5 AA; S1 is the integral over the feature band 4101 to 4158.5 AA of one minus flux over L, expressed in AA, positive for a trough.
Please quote 2.7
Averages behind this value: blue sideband 14.2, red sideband 14.2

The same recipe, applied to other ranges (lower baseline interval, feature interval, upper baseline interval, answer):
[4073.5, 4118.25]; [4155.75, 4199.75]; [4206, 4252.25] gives -2.23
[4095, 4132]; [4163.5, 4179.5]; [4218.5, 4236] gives -1.26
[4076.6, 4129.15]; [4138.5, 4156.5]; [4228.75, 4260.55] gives -0.68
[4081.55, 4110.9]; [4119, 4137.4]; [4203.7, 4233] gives -1.03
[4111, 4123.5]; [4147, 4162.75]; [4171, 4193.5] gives -0.32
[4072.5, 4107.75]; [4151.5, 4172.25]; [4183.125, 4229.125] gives -1.58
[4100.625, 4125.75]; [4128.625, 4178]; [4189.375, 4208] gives -2.61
